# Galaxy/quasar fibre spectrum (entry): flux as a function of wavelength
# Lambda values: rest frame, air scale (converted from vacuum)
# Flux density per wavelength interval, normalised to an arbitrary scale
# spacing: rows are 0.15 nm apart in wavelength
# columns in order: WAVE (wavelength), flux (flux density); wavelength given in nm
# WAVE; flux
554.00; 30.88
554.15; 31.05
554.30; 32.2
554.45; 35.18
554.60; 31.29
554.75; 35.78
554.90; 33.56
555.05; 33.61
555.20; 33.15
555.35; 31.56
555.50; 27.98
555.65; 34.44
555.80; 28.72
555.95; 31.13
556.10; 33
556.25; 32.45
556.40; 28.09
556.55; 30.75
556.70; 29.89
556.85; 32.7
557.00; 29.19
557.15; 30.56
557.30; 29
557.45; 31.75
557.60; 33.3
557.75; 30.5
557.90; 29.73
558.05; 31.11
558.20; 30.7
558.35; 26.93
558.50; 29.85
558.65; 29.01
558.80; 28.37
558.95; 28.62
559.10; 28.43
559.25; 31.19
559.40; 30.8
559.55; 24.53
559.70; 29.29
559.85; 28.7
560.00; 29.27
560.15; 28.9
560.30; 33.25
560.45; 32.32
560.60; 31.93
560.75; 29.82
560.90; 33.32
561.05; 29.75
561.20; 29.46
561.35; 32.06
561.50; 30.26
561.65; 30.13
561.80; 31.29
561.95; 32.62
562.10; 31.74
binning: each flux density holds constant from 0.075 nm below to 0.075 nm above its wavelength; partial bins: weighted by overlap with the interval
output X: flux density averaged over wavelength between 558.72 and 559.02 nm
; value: 28.5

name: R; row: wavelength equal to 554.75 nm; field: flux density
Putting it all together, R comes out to 35.78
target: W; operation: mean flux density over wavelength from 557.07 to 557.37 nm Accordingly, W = 29.8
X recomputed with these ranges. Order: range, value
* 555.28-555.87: 30.7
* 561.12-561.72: 30.5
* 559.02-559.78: 28.8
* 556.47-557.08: 30.6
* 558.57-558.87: 28.7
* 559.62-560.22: 29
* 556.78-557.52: 30.6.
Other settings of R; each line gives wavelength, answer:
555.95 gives 31.13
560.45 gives 32.32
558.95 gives 28.62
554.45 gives 35.18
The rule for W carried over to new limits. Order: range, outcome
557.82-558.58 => 29.7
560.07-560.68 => 31.6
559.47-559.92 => 27.5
